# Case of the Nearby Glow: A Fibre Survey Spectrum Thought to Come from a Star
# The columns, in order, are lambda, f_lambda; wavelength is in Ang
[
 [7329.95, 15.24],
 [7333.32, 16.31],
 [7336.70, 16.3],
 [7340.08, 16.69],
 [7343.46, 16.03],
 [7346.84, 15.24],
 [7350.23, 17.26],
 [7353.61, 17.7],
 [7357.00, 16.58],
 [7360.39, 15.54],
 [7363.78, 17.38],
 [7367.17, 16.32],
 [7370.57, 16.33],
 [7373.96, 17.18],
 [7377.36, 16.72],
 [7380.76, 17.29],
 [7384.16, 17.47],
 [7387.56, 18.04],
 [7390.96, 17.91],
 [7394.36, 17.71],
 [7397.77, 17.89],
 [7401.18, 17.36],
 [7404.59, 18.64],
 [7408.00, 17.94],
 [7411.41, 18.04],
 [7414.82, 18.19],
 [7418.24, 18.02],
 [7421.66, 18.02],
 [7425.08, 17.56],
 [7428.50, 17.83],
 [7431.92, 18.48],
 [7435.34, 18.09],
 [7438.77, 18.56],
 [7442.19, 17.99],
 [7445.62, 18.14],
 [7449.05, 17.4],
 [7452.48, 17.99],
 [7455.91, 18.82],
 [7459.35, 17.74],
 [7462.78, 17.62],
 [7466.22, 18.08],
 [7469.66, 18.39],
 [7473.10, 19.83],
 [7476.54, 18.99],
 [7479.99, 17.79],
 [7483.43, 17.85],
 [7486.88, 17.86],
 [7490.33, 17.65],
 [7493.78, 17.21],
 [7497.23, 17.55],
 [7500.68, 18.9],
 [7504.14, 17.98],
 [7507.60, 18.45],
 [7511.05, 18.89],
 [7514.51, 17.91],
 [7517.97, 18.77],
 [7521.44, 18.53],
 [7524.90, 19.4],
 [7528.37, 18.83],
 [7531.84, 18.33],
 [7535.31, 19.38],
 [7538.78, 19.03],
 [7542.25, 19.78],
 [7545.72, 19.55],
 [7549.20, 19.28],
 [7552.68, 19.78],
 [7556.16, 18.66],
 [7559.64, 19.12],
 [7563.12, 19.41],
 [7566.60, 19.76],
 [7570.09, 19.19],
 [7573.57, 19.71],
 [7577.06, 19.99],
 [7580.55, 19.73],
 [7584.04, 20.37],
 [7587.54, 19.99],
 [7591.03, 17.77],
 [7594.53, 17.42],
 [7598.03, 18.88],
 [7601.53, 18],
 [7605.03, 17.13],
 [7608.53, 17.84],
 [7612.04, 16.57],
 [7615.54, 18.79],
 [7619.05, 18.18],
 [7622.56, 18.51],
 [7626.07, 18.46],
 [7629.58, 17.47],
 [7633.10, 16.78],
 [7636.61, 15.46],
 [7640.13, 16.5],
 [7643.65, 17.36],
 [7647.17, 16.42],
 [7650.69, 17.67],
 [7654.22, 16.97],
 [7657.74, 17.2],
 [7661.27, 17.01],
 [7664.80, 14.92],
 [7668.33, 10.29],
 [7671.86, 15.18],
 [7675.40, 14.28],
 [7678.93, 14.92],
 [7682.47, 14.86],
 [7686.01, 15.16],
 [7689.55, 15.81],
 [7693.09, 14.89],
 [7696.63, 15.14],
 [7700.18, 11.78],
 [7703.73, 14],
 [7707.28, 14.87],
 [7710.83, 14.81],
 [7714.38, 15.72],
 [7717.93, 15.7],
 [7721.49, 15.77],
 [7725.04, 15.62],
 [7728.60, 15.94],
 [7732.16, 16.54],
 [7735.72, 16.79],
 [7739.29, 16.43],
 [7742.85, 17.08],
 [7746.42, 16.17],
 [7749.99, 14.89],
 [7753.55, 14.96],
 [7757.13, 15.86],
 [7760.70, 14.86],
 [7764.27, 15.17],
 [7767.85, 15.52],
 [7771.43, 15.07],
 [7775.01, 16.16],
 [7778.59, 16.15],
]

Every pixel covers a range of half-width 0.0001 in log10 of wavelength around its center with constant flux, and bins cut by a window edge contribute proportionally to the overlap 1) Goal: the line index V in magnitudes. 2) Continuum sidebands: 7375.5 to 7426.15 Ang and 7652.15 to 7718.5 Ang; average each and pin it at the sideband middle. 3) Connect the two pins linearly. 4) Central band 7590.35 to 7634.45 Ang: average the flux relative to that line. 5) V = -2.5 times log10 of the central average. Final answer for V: -0.142 mag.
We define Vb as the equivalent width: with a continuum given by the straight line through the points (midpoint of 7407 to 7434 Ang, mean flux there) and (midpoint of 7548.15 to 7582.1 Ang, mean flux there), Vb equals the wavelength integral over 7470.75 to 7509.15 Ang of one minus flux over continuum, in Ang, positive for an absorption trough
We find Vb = 1.07 Ang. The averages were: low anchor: 18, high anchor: 19.5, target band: 18.2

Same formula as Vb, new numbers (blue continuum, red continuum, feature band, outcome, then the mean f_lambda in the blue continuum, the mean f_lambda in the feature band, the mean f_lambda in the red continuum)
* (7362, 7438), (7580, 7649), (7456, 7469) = -0.2 Ang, 17.7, 18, 17.8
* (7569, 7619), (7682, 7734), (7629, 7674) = 2.2 Ang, 18.6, 16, 15.1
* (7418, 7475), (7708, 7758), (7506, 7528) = -1.4 Ang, 18.2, 18.7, 15.9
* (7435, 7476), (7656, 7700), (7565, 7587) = -4.6 Ang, 18.2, 19.8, 14.9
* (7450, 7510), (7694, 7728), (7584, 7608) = -2.7 Ang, 18.2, 18.3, 14.9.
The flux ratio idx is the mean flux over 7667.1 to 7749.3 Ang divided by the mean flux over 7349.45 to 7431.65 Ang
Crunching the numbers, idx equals 0.87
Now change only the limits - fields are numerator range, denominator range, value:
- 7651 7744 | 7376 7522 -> 0.85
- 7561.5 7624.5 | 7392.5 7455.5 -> 1.04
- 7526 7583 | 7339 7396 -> 1.14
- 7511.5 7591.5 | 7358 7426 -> 1.10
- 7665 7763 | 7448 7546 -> 0.82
